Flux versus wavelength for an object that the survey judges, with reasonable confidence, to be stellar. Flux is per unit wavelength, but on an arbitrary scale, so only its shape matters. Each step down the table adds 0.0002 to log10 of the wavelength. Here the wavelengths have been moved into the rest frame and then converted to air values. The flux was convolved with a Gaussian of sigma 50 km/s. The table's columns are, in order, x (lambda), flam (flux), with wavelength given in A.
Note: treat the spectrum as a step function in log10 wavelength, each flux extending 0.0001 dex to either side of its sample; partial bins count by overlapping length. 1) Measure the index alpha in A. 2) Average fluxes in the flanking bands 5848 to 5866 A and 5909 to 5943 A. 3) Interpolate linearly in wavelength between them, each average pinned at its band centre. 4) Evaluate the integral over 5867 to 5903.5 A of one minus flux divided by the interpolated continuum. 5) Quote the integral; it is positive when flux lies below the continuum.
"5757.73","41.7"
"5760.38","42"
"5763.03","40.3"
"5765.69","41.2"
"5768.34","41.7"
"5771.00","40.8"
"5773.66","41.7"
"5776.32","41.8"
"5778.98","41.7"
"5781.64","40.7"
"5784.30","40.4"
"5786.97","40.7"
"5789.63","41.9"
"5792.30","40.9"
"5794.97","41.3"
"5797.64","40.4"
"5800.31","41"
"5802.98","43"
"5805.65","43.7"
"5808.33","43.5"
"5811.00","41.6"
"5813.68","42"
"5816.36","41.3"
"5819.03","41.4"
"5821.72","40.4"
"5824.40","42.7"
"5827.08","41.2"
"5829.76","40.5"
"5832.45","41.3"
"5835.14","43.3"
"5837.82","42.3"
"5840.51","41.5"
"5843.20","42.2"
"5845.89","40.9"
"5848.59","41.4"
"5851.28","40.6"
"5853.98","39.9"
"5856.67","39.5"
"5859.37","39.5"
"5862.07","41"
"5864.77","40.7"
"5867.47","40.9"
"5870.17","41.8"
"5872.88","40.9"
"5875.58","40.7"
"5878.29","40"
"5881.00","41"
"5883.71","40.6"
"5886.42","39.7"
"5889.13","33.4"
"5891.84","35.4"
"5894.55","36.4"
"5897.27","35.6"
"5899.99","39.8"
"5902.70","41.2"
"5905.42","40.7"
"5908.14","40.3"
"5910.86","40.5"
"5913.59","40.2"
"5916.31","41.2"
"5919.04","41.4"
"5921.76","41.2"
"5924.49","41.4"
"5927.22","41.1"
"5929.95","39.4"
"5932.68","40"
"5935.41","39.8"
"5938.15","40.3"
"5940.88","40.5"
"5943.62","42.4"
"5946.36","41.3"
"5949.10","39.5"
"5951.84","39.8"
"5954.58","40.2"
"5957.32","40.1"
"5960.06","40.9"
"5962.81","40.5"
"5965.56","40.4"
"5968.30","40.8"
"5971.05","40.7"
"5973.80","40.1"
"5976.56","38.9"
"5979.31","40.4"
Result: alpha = 1.3 A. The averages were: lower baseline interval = 40.3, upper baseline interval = 40.6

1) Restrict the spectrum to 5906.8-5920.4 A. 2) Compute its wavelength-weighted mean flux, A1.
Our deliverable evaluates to 40.7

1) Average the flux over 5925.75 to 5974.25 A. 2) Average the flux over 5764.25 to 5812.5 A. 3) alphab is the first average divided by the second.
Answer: 1.0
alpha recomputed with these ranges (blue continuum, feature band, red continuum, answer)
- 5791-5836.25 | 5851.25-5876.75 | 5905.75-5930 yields 0.5 A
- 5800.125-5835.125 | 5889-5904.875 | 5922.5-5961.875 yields 1.4 A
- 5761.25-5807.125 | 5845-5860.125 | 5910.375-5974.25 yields 0.3 A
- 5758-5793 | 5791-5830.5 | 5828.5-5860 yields -0.5 A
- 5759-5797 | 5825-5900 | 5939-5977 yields 1.4 A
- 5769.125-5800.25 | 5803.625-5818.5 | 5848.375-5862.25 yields -0.6 A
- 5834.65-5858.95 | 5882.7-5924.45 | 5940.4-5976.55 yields 1.6 A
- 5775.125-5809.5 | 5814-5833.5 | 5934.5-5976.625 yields 0.0 A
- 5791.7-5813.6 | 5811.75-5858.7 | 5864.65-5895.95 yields -0.6 A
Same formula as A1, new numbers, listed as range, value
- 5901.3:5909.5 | 40.8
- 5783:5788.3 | 40.5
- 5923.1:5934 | 40.5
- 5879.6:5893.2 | 38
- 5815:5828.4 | 41.4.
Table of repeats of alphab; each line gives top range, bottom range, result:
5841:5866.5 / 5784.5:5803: 0.99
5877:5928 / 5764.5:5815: 0.95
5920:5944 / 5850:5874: 1.00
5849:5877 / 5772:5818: 0.97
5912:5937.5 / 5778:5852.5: 0.98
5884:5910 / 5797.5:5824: 0.91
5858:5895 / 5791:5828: 0.95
